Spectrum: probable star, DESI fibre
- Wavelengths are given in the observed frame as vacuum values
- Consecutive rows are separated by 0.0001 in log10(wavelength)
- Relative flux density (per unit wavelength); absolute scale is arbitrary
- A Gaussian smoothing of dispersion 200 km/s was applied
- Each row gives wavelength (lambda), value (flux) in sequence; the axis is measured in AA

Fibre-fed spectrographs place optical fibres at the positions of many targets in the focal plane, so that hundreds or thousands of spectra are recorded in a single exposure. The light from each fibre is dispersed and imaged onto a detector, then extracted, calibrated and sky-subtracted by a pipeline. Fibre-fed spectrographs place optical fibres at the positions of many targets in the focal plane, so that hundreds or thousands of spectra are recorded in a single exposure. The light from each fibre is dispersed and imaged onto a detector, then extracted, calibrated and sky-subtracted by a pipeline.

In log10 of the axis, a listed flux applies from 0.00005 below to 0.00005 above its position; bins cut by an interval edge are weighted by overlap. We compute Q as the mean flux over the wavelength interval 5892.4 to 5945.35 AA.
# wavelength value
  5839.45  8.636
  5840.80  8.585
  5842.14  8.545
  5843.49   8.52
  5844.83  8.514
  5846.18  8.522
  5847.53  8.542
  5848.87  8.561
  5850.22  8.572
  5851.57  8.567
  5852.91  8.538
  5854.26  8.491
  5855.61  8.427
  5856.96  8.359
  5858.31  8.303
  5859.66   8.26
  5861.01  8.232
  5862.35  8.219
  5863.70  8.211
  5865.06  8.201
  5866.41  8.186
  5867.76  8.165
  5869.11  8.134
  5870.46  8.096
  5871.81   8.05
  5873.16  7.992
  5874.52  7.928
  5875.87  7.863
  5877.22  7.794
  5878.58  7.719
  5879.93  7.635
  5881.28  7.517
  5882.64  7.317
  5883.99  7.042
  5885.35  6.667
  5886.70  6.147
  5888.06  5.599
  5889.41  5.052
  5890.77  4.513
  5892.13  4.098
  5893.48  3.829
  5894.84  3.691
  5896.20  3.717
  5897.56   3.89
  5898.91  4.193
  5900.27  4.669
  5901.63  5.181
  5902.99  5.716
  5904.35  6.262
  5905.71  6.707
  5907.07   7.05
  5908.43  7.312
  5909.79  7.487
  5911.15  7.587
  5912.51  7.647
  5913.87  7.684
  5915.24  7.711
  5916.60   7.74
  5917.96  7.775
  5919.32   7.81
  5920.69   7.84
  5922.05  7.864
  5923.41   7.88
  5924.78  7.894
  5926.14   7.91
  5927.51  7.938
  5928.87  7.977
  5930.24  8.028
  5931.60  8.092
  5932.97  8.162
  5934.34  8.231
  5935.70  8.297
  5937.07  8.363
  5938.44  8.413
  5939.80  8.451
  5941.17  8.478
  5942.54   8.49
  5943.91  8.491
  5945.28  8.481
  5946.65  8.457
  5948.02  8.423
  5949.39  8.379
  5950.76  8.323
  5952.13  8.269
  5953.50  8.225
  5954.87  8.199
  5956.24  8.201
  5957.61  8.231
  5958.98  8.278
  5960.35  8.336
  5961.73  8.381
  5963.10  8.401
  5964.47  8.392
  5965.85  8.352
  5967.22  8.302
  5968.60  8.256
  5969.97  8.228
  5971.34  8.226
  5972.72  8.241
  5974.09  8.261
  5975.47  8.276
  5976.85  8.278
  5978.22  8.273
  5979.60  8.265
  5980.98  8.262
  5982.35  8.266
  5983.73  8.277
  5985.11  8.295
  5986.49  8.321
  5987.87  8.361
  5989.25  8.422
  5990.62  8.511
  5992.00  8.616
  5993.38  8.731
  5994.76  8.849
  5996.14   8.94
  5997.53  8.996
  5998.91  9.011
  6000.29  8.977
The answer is 7.12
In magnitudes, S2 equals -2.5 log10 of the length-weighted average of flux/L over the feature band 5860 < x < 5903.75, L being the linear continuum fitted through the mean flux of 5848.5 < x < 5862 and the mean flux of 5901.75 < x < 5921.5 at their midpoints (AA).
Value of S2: 0.21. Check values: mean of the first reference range 8.42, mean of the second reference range 7.25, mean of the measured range 6.55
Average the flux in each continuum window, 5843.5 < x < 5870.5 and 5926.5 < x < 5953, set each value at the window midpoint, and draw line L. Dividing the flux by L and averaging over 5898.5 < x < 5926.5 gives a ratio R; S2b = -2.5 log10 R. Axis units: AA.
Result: 0.18 mag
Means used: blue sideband 8.37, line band 7.06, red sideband 8.3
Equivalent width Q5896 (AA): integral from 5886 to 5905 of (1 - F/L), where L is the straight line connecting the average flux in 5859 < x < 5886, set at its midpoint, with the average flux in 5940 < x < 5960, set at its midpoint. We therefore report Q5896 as 7.7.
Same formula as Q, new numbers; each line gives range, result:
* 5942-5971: 8.34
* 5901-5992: 8.03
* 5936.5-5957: 8.38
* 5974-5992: 8.33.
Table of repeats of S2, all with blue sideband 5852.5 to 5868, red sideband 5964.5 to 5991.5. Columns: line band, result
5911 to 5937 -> 0.052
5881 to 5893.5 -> 0.384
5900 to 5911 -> 0.279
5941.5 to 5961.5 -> -0.005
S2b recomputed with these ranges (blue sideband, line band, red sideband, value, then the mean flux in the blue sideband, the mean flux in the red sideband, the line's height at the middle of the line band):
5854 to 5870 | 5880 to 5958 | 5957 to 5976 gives 0.16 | 8.26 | 8.3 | 8.28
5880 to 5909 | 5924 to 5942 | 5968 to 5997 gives -0.20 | 5.57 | 8.39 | 6.8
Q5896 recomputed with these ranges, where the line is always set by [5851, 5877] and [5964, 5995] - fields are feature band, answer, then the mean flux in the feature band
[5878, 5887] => 1.2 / 7.19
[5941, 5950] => -0.2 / 8.45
